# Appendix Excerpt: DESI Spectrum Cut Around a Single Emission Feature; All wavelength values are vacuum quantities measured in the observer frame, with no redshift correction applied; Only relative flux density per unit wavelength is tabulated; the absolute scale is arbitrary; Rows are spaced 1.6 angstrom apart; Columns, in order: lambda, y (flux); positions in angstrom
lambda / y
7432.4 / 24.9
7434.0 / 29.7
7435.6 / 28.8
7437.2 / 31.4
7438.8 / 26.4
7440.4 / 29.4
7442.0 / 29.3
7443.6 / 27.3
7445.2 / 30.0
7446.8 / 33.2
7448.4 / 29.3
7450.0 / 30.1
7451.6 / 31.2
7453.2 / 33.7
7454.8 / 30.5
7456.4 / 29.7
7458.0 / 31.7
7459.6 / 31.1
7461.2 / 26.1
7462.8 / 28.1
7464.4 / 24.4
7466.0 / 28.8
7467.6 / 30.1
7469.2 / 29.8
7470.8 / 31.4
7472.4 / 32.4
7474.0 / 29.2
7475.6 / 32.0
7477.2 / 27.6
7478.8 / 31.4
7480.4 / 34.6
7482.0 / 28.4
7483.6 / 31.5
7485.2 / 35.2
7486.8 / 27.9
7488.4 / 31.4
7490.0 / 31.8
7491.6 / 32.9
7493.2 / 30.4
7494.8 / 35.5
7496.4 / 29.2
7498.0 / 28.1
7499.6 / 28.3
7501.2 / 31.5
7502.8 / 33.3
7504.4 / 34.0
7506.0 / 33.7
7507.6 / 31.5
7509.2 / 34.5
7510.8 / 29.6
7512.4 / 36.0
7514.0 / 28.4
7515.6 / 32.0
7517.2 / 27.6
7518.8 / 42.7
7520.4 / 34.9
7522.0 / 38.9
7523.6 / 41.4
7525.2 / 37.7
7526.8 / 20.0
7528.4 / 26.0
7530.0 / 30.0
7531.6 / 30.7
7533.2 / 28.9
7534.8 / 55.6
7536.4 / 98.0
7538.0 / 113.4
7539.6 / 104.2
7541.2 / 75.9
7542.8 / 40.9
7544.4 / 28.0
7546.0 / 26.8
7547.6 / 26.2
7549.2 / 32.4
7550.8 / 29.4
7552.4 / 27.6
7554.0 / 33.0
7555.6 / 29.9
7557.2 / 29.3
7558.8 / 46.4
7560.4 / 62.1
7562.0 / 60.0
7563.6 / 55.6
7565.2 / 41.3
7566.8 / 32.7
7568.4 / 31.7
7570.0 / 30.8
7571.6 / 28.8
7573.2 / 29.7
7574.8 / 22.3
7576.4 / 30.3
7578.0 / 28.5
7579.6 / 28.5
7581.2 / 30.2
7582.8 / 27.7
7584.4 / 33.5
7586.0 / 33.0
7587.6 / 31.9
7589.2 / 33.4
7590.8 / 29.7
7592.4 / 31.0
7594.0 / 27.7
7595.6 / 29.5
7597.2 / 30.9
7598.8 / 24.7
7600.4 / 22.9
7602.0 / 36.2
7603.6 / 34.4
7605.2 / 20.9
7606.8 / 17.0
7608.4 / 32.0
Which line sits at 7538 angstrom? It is H-alpha 6563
